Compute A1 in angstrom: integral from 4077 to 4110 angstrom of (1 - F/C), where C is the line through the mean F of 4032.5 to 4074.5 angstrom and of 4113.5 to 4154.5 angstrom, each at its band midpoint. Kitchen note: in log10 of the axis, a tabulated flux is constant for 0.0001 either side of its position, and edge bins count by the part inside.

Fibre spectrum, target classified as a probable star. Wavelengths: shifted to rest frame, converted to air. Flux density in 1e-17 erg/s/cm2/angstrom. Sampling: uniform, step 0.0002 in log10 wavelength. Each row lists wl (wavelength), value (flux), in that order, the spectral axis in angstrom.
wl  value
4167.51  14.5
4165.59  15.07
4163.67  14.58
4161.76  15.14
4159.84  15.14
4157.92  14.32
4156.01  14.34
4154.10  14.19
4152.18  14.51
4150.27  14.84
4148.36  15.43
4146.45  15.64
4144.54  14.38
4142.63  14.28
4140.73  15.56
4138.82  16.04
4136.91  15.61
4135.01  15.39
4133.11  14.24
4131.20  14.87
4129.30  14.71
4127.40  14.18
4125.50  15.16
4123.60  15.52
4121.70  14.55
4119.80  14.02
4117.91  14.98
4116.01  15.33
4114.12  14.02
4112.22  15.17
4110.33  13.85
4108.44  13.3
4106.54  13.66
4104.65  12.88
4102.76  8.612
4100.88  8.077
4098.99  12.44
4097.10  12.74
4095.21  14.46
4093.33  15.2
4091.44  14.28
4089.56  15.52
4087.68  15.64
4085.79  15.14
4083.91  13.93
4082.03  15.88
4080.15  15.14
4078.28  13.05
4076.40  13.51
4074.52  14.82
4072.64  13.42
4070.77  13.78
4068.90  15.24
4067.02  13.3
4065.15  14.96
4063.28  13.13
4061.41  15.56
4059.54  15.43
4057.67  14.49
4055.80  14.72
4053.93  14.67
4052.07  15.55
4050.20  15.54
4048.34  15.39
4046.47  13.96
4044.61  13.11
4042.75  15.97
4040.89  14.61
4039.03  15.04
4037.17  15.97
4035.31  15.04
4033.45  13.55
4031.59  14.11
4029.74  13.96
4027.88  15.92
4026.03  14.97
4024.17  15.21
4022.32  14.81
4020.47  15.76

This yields 2.8 angstrom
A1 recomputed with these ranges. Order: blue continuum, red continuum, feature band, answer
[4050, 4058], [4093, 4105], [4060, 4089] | -2.0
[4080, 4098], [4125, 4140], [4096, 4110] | 2.9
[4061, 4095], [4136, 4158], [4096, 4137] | 2.8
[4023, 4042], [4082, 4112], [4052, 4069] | -0.5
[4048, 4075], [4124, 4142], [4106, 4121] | 0.7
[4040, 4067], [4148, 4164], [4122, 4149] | -0.6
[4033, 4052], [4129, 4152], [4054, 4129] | 4.4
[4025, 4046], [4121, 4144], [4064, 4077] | 0.6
